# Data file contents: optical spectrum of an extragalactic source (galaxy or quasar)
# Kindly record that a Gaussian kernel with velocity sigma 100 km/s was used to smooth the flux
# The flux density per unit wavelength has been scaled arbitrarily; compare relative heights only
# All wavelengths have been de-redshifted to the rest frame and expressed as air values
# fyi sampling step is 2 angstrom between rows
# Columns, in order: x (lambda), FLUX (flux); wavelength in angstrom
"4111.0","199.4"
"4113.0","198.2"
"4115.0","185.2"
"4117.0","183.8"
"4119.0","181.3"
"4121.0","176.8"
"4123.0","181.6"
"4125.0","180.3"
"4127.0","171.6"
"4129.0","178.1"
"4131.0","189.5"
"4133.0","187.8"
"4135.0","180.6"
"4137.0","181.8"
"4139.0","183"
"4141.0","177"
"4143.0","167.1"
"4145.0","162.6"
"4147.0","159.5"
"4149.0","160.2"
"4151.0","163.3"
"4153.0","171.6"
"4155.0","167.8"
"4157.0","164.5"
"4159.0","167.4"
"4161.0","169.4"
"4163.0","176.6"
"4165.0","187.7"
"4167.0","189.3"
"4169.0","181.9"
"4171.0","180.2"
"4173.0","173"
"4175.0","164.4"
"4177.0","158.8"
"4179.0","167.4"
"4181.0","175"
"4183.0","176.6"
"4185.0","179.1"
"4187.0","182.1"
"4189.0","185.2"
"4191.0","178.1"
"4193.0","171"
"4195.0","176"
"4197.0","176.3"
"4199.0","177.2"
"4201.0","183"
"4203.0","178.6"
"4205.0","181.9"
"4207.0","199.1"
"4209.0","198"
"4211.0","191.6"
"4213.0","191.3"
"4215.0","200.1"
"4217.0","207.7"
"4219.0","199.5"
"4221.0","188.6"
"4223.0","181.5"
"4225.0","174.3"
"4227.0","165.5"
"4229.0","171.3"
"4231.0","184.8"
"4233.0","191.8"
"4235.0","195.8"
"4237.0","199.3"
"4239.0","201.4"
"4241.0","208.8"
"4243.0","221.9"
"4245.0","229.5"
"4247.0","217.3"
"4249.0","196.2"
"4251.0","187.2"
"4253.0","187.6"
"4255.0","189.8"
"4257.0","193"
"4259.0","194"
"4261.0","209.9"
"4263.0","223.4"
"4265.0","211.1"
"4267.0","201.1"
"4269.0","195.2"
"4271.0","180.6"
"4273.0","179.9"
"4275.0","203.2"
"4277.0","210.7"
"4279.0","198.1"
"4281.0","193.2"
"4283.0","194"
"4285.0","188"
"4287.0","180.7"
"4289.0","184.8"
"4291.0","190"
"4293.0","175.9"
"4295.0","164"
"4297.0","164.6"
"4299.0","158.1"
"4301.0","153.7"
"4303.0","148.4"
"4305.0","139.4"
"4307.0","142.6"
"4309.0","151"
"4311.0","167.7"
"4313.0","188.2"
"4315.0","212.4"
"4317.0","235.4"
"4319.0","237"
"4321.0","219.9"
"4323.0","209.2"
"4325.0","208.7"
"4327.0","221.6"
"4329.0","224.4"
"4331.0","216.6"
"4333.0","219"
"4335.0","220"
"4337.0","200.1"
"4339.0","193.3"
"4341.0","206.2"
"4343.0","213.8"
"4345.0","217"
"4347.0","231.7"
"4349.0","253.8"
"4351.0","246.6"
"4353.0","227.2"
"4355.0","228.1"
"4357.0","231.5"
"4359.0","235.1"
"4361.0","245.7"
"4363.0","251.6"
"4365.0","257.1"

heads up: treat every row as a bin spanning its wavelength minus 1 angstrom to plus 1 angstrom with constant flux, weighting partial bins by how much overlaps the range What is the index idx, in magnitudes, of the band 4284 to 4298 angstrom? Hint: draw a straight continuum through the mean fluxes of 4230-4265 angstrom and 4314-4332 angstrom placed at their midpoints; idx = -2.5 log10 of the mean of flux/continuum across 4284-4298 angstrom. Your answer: 0.192 mag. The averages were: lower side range 202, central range 178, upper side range 221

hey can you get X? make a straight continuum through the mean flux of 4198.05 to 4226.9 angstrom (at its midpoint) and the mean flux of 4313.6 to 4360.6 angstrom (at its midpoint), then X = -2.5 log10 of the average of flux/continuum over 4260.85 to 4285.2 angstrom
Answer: 0.03 mag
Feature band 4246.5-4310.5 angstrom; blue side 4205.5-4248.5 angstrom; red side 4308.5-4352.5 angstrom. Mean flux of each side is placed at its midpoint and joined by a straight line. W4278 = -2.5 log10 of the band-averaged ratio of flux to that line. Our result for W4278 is 0.115 mag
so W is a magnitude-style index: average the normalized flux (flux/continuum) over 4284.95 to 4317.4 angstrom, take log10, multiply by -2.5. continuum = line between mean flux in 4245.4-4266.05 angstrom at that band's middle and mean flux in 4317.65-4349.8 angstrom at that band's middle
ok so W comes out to 0.23 mag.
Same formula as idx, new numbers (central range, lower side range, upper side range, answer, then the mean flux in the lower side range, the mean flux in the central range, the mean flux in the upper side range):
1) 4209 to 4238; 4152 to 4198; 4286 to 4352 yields -0.041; 175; 189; 197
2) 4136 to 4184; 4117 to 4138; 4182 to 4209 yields 0.056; 181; 172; 181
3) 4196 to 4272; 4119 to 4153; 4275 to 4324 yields -0.080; 175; 194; 184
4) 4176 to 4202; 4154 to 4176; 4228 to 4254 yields 0.041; 175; 176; 199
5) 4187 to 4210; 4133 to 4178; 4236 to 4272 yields 0.021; 173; 182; 203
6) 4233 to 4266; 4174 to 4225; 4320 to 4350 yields -0.046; 183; 204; 217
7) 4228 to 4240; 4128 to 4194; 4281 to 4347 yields -0.044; 174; 191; 193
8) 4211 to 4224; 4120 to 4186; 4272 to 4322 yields -0.095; 174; 195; 183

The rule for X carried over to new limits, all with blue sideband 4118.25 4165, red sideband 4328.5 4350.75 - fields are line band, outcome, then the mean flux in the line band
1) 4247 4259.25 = 0.033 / 193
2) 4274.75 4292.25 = 0.071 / 193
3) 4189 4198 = 0.056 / 176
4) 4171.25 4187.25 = 0.065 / 172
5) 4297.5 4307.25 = 0.369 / 150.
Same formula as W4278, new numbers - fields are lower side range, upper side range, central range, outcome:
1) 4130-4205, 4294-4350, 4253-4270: -0.07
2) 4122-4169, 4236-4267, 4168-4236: 0.05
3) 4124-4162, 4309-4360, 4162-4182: 0.02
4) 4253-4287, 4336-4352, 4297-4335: 0.11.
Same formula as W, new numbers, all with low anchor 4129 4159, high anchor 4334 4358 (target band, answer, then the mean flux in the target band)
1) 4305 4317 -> 0.219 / 175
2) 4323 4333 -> 0.005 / 217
